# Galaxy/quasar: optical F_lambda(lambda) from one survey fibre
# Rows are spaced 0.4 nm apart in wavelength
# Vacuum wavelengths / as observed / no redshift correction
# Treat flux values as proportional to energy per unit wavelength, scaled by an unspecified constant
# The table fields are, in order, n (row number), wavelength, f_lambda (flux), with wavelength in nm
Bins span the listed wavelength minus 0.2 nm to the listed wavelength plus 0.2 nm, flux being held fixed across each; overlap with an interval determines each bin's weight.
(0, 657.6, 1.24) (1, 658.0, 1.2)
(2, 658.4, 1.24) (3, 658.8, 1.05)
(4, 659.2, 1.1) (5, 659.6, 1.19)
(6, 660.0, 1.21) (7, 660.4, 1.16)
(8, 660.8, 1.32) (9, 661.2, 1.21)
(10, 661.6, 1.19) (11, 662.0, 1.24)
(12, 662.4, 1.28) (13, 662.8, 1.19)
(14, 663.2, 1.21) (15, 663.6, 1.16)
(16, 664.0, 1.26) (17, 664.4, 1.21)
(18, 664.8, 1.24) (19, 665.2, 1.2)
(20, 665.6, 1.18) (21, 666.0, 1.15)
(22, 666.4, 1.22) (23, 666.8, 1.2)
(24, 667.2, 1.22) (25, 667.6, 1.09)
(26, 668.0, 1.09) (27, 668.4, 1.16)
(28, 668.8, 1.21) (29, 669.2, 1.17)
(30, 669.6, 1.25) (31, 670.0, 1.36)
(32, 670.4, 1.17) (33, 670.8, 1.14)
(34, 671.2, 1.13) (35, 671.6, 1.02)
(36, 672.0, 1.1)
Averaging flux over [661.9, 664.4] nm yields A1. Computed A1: 1.22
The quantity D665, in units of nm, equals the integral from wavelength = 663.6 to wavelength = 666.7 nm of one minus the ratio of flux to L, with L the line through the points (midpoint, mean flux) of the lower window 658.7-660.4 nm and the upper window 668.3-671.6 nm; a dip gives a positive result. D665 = -0.096 nm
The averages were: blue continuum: 1.15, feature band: 1.21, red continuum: 1.19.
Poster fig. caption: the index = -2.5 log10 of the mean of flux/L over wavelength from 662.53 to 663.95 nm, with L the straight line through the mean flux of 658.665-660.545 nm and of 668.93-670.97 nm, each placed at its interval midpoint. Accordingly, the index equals -0.03 mag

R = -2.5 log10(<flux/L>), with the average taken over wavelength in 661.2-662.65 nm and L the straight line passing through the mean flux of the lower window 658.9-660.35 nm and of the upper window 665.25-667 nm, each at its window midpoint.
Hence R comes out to -0.06 mag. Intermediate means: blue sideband 1.16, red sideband 1.19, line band 1.23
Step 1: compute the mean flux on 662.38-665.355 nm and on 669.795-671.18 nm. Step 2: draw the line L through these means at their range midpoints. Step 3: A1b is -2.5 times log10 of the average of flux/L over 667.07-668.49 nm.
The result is 0.073 mag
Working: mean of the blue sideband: 1.22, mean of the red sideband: 1.21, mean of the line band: 1.13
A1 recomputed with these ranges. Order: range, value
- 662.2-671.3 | 1.2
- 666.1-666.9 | 1.2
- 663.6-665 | 1.23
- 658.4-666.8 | 1.2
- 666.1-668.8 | 1.17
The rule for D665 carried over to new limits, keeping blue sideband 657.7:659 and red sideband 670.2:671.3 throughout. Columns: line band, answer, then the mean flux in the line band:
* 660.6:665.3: -0.26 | 1.23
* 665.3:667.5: -0.06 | 1.19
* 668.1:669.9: -0.08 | 1.2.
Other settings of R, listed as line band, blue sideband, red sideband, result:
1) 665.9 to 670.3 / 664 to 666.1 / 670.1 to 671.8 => -0.026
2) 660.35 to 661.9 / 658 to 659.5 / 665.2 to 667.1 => -0.063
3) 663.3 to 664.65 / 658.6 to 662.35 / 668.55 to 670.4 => -0.003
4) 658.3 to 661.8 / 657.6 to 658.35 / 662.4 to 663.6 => 0.027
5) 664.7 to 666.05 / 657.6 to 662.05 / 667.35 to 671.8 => -0.016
